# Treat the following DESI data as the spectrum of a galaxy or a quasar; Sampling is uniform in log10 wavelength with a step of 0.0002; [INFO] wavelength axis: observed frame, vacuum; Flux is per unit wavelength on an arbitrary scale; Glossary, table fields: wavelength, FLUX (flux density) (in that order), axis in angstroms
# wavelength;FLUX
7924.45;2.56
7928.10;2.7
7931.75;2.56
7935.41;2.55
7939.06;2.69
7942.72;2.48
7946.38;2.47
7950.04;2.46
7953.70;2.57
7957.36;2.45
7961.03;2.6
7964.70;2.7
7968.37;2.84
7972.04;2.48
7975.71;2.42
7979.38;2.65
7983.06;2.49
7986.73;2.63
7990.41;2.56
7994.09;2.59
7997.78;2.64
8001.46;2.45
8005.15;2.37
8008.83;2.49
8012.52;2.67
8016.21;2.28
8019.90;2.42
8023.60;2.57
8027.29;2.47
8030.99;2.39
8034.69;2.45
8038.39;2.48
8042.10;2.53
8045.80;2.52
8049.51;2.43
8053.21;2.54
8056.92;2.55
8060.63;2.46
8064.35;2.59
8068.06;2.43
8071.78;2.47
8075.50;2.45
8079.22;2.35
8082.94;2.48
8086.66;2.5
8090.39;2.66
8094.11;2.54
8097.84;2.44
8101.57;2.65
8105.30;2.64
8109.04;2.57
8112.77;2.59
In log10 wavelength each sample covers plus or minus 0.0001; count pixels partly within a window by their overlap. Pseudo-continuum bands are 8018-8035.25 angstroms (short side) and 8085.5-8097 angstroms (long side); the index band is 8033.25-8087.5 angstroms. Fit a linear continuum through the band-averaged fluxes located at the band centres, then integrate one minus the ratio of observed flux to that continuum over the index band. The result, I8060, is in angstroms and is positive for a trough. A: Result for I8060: 0.64 angstroms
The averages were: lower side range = 2.46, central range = 2.48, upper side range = 2.56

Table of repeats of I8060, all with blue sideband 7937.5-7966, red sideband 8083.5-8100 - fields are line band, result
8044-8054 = 0.2 angstroms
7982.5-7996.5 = -0.2 angstroms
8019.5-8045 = 0.6 angstroms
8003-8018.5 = 0.6 angstroms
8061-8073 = 0.2 angstroms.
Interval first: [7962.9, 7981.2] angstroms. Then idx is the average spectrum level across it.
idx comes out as 2.62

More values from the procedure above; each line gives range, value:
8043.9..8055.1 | 2.5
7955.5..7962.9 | 2.52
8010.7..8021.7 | 2.46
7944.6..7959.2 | 2.49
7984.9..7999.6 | 2.6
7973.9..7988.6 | 2.55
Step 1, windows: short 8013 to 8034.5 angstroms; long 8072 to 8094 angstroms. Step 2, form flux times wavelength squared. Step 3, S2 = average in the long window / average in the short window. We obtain 1.0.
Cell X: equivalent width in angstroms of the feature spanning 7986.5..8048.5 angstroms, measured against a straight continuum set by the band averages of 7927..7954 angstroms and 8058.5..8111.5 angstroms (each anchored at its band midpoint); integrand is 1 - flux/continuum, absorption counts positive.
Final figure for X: 1.0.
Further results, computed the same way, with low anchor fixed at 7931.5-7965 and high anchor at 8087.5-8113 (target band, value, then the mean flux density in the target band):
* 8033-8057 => 0.7 angstroms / 2.5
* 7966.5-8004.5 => -0.2 angstroms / 2.57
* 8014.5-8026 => 0.6 angstroms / 2.43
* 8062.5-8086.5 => 1.0 angstroms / 2.46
